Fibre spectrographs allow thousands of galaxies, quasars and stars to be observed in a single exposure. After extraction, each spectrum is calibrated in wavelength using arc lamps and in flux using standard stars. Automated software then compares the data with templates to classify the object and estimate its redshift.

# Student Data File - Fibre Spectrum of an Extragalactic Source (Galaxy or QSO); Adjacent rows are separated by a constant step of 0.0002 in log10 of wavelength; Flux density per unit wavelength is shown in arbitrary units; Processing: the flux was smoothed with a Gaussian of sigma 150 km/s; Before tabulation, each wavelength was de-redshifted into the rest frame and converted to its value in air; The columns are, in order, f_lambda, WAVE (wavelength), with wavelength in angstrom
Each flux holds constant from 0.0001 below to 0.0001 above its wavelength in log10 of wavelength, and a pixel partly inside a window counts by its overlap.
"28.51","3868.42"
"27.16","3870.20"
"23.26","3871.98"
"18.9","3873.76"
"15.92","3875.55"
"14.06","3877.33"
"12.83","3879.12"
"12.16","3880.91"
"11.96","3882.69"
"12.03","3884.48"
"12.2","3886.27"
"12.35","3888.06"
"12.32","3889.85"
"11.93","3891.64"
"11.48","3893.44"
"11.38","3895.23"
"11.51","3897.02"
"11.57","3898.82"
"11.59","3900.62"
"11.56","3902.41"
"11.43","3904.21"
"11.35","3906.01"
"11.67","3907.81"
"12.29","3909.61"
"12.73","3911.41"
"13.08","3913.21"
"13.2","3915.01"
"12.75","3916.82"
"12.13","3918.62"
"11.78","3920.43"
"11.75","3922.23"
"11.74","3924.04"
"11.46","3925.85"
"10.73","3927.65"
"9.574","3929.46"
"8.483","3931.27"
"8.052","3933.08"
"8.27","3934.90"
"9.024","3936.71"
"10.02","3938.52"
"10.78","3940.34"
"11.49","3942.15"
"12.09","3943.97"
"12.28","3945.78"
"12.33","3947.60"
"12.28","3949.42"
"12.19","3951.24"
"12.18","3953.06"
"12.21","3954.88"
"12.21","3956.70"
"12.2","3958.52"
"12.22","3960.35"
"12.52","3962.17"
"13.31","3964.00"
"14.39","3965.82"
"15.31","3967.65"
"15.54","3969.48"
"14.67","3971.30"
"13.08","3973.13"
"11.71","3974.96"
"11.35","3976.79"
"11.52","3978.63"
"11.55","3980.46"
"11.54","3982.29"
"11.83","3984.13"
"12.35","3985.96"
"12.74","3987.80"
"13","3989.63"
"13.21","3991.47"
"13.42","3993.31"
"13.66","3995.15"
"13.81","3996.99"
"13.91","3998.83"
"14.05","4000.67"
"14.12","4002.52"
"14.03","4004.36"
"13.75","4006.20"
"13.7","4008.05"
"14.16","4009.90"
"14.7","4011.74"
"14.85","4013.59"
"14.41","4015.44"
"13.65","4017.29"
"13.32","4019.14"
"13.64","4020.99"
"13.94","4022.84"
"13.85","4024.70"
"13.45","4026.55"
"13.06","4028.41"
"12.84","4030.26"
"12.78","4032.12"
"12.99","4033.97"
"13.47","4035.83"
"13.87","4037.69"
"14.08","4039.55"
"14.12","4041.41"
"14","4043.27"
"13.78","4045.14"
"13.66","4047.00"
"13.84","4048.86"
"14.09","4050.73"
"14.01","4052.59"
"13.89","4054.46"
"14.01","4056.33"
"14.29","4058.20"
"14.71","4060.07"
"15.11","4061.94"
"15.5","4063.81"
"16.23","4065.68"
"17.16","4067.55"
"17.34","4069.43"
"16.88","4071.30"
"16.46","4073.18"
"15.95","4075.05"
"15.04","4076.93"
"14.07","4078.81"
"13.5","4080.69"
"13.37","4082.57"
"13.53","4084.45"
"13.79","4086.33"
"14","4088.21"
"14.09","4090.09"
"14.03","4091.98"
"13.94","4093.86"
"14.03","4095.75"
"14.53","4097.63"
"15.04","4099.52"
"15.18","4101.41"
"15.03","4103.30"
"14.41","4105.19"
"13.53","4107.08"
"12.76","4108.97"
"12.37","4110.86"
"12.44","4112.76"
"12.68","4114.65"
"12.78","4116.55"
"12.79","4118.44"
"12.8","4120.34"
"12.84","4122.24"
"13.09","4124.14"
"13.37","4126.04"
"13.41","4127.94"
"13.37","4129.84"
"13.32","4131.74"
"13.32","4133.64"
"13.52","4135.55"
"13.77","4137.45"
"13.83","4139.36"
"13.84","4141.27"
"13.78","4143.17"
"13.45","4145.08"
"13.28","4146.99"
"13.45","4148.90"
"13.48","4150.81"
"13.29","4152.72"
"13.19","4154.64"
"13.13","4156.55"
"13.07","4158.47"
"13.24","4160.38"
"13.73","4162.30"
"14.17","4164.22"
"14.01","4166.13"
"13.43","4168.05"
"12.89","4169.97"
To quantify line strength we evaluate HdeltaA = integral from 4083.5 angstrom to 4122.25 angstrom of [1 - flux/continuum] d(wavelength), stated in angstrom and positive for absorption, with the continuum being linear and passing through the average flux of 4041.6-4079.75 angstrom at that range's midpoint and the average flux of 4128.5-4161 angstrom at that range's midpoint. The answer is 1.5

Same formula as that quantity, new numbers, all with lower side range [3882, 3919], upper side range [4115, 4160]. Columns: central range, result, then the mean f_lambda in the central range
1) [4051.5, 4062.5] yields -1.23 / 14.3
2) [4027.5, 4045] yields -1.00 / 13.5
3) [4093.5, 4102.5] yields -1.03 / 14.6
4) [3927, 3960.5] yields 3.57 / 11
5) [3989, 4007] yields -1.66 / 13.7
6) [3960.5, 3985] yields -1.02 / 12.9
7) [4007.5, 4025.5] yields -1.97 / 14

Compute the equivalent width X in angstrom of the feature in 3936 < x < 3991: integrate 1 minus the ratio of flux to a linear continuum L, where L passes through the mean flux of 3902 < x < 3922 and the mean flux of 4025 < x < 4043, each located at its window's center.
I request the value 1.6 angstrom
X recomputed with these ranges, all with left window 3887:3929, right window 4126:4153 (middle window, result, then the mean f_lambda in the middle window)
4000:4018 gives -2.23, 14.1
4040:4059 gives -1.61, 14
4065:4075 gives -2.87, 16.8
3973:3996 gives 0.12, 12.4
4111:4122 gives 0.55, 12.7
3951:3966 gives -0.37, 12.5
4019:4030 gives -0.71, 13.5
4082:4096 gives -0.74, 13.9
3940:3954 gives 0.18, 12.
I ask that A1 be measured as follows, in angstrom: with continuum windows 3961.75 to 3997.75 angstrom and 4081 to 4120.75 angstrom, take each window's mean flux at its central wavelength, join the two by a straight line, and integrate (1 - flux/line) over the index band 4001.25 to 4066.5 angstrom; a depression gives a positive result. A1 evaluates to -3.30 angstrom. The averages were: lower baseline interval 13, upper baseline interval 13.7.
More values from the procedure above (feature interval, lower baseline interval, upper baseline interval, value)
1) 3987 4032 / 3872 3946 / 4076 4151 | -3.3 angstrom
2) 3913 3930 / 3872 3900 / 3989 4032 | 1.9 angstrom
